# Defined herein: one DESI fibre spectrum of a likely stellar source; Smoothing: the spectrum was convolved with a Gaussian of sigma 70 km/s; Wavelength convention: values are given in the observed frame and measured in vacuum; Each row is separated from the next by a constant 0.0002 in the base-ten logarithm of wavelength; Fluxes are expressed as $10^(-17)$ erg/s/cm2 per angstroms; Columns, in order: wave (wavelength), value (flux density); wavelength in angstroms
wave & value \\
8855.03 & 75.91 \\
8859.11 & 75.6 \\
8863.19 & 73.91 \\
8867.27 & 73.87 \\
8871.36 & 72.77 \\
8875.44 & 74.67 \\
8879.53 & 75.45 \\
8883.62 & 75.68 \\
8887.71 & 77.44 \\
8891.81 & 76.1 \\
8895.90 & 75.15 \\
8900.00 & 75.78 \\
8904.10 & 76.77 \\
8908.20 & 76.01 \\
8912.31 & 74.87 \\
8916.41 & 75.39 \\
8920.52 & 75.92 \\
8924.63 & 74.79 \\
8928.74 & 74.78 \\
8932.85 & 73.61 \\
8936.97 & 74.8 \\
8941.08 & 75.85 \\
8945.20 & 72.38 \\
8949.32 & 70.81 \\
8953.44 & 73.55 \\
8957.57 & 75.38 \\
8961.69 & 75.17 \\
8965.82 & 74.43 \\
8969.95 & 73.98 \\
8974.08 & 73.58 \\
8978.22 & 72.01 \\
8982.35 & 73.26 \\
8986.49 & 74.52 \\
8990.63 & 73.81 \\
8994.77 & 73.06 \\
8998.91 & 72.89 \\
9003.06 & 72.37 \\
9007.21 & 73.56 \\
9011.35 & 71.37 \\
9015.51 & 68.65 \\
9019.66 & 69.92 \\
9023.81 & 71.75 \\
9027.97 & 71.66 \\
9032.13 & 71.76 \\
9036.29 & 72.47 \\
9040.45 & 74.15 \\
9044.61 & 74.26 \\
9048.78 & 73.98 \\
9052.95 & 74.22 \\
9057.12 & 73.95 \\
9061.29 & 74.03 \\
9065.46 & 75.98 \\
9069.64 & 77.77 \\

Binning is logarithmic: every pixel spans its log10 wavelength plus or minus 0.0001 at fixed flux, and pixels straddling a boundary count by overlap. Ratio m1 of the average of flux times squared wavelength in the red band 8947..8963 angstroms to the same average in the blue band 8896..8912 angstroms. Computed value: 1.0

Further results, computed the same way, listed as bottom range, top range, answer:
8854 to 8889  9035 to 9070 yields 1.03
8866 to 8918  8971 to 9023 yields 0.98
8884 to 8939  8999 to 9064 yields 0.99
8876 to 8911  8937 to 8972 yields 0.99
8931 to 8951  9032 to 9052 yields 1.02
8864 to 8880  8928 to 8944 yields 1.02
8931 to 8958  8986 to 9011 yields 1.01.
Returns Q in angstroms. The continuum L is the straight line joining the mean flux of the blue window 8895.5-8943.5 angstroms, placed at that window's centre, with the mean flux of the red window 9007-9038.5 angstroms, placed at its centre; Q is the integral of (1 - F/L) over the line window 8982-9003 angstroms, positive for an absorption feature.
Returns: -0.28 angstroms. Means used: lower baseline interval 75.3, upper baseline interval 71.3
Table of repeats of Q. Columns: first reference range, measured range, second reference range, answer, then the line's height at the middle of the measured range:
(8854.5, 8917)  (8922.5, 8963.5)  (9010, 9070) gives 0.18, 74.4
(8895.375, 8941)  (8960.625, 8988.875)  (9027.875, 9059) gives 0.24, 74.4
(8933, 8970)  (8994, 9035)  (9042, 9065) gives 1.37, 74.2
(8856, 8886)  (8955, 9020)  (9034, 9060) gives 0.91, 74.1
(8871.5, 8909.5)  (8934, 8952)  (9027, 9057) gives 0.35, 74.9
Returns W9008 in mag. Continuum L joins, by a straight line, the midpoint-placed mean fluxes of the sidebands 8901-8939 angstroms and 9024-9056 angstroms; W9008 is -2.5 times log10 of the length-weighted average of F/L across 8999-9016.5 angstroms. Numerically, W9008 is 0.03 mag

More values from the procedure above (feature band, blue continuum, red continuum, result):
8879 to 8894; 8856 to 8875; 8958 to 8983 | -0.03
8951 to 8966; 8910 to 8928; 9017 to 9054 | 0.00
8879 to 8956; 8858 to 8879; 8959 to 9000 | -0.01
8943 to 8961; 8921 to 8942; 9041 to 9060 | 0.02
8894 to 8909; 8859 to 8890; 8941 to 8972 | -0.02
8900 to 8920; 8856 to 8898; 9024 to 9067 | -0.01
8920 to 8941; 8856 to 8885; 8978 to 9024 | -0.02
